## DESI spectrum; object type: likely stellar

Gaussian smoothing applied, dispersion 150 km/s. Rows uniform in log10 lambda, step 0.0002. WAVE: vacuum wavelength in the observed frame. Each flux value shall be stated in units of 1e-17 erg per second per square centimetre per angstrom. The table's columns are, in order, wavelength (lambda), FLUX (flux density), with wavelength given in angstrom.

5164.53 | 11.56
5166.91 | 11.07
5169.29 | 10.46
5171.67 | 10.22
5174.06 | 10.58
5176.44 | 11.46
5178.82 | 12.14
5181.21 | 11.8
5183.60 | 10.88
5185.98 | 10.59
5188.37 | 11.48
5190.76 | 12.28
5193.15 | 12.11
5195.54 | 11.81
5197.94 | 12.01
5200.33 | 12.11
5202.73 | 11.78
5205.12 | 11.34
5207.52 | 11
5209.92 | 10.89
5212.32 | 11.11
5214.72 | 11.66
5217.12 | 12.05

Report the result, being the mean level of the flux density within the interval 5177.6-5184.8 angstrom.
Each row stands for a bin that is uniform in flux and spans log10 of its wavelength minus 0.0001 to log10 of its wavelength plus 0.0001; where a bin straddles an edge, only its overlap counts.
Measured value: 11.6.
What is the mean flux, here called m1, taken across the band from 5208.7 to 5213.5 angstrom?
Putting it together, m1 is 11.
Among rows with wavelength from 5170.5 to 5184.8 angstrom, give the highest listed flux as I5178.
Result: 12.14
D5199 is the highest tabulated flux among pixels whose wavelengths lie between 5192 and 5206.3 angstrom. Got 12.11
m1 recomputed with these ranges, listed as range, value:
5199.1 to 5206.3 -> 11.8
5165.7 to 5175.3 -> 10.6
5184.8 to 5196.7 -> 11.7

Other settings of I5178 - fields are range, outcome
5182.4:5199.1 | 12.28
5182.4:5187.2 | 10.88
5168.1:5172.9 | 10.46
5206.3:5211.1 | 11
